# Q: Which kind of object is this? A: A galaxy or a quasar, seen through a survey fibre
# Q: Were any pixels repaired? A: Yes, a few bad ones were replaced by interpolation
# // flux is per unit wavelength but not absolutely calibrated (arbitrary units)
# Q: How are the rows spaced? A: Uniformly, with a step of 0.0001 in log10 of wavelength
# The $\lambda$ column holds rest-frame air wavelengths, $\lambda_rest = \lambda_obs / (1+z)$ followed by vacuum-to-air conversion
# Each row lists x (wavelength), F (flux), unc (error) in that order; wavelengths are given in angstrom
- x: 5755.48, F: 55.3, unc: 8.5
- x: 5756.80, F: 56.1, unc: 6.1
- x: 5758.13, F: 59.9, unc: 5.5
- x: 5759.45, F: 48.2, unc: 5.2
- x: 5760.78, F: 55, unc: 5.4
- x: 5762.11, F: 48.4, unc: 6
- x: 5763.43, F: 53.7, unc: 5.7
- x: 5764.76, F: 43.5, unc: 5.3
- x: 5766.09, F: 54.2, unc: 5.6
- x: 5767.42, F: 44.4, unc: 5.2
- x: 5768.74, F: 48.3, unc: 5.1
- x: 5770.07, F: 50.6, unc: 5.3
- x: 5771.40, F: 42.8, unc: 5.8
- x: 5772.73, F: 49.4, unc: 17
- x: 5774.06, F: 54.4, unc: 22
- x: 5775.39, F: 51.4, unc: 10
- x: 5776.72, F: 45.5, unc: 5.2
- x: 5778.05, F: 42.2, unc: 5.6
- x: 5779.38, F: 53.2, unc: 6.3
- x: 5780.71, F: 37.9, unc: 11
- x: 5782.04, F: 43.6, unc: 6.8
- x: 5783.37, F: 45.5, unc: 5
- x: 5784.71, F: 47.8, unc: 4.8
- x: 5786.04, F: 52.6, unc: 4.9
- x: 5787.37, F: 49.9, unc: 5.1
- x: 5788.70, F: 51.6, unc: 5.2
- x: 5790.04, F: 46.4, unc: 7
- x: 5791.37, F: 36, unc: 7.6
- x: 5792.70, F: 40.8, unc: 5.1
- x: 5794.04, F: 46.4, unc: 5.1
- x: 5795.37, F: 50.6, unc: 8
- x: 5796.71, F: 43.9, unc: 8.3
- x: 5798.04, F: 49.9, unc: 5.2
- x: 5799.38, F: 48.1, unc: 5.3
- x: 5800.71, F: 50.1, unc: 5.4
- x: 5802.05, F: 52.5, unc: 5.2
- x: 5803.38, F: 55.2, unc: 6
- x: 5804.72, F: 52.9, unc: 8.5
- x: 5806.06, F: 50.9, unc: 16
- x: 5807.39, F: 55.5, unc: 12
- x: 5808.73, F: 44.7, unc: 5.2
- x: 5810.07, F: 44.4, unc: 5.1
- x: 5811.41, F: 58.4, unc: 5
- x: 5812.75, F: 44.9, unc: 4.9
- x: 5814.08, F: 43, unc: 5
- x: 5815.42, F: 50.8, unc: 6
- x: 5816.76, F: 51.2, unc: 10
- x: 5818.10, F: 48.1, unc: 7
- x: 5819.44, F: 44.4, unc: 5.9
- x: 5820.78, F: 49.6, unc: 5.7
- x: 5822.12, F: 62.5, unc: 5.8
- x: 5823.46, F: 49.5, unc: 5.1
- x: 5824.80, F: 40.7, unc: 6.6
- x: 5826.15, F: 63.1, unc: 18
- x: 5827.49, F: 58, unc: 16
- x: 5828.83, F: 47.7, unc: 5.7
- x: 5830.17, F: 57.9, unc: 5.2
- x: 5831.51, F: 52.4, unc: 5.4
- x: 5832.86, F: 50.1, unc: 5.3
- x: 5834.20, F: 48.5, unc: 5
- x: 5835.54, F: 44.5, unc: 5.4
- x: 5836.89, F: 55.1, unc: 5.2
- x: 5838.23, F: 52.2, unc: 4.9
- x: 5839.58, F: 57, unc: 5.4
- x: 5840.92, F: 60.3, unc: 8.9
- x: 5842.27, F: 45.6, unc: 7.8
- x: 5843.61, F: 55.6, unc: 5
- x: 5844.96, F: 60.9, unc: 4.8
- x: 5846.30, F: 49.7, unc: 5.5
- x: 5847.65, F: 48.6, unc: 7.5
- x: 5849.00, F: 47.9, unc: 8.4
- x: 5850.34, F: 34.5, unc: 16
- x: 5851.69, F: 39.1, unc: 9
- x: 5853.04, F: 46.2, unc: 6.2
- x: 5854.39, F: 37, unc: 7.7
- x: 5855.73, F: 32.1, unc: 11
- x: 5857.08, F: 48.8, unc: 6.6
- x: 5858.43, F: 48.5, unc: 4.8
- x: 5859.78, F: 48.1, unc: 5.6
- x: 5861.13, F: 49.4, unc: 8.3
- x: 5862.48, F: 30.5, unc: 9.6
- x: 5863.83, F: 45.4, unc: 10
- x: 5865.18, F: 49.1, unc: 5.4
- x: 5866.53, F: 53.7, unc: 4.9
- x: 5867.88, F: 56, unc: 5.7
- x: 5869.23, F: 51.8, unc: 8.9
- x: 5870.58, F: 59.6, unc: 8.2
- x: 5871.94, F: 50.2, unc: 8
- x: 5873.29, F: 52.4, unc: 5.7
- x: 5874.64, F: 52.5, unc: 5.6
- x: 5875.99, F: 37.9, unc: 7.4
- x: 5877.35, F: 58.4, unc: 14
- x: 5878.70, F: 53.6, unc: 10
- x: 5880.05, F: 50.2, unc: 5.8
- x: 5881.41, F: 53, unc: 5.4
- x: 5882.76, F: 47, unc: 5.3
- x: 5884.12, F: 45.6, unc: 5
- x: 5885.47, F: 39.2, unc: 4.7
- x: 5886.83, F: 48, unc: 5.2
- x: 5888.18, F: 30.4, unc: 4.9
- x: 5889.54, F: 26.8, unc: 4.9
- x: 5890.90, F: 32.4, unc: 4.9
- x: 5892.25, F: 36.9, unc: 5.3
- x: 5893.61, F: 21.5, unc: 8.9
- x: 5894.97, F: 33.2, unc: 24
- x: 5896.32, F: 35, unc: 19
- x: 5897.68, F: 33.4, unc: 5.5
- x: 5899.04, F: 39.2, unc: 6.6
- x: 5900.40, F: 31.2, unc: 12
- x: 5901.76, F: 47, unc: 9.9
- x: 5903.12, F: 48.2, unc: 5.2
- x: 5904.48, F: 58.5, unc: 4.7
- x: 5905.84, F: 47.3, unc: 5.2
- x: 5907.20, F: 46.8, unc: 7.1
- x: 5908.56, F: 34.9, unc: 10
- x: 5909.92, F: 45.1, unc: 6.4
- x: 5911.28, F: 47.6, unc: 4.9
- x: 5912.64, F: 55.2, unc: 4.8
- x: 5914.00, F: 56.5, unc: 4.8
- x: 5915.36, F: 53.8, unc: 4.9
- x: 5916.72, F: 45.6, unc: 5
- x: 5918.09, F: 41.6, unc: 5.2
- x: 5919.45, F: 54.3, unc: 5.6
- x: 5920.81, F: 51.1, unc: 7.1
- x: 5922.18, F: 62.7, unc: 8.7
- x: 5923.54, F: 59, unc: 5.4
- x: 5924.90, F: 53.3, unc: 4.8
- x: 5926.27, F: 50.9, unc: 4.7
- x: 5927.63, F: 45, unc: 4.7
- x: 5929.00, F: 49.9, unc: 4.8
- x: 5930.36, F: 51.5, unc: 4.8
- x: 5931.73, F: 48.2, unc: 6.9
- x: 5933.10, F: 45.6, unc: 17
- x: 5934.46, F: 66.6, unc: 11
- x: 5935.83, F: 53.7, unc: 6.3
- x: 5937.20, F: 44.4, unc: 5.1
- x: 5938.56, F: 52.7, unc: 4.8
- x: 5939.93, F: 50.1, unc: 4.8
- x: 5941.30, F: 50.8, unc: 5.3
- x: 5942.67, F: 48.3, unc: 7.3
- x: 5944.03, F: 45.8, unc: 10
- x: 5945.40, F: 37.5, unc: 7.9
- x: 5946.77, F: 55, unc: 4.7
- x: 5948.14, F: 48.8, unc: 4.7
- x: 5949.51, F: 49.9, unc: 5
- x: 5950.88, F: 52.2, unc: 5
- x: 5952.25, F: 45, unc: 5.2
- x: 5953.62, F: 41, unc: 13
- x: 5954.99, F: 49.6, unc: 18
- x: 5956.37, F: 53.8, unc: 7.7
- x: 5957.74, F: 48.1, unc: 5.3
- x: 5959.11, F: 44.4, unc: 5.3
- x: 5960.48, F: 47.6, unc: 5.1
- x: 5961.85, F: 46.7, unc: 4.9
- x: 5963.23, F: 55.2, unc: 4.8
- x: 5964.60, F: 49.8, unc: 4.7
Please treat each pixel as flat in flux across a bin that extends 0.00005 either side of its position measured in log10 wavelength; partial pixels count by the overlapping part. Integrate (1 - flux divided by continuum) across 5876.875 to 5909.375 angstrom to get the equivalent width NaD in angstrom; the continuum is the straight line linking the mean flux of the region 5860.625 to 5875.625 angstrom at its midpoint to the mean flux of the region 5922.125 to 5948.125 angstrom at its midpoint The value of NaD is 5.6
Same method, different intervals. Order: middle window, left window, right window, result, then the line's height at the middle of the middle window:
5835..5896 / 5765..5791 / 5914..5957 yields 3.8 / 49.2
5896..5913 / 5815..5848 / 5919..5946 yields 2.5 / 51.4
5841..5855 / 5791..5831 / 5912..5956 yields 0.8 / 50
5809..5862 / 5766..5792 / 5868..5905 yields -4.6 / 45.3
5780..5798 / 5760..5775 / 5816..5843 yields 1.6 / 50.4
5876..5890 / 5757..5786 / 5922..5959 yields 1.3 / 49.6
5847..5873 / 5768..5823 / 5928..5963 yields 1.4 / 48.8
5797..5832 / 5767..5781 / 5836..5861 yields -2.2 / 47.9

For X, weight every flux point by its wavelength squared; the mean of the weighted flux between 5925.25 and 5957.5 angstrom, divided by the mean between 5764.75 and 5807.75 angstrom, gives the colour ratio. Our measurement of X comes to 1.08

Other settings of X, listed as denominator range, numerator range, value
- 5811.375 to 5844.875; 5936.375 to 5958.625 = 0.97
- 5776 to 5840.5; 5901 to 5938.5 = 1.06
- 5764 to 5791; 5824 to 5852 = 1.09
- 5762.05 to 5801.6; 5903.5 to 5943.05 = 1.12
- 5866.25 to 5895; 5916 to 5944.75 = 1.15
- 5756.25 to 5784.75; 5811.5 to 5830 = 1.06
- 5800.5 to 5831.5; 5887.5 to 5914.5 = 0.81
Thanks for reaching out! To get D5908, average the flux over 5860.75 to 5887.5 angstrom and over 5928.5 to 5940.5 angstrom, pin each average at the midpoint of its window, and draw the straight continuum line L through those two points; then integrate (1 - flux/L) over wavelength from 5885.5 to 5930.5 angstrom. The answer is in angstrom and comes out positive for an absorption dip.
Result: 5.4 angstrom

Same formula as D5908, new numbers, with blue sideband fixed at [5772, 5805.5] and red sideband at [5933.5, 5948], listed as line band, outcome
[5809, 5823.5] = -0.37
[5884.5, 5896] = 3.63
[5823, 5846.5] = -2.01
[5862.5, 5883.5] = -0.62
